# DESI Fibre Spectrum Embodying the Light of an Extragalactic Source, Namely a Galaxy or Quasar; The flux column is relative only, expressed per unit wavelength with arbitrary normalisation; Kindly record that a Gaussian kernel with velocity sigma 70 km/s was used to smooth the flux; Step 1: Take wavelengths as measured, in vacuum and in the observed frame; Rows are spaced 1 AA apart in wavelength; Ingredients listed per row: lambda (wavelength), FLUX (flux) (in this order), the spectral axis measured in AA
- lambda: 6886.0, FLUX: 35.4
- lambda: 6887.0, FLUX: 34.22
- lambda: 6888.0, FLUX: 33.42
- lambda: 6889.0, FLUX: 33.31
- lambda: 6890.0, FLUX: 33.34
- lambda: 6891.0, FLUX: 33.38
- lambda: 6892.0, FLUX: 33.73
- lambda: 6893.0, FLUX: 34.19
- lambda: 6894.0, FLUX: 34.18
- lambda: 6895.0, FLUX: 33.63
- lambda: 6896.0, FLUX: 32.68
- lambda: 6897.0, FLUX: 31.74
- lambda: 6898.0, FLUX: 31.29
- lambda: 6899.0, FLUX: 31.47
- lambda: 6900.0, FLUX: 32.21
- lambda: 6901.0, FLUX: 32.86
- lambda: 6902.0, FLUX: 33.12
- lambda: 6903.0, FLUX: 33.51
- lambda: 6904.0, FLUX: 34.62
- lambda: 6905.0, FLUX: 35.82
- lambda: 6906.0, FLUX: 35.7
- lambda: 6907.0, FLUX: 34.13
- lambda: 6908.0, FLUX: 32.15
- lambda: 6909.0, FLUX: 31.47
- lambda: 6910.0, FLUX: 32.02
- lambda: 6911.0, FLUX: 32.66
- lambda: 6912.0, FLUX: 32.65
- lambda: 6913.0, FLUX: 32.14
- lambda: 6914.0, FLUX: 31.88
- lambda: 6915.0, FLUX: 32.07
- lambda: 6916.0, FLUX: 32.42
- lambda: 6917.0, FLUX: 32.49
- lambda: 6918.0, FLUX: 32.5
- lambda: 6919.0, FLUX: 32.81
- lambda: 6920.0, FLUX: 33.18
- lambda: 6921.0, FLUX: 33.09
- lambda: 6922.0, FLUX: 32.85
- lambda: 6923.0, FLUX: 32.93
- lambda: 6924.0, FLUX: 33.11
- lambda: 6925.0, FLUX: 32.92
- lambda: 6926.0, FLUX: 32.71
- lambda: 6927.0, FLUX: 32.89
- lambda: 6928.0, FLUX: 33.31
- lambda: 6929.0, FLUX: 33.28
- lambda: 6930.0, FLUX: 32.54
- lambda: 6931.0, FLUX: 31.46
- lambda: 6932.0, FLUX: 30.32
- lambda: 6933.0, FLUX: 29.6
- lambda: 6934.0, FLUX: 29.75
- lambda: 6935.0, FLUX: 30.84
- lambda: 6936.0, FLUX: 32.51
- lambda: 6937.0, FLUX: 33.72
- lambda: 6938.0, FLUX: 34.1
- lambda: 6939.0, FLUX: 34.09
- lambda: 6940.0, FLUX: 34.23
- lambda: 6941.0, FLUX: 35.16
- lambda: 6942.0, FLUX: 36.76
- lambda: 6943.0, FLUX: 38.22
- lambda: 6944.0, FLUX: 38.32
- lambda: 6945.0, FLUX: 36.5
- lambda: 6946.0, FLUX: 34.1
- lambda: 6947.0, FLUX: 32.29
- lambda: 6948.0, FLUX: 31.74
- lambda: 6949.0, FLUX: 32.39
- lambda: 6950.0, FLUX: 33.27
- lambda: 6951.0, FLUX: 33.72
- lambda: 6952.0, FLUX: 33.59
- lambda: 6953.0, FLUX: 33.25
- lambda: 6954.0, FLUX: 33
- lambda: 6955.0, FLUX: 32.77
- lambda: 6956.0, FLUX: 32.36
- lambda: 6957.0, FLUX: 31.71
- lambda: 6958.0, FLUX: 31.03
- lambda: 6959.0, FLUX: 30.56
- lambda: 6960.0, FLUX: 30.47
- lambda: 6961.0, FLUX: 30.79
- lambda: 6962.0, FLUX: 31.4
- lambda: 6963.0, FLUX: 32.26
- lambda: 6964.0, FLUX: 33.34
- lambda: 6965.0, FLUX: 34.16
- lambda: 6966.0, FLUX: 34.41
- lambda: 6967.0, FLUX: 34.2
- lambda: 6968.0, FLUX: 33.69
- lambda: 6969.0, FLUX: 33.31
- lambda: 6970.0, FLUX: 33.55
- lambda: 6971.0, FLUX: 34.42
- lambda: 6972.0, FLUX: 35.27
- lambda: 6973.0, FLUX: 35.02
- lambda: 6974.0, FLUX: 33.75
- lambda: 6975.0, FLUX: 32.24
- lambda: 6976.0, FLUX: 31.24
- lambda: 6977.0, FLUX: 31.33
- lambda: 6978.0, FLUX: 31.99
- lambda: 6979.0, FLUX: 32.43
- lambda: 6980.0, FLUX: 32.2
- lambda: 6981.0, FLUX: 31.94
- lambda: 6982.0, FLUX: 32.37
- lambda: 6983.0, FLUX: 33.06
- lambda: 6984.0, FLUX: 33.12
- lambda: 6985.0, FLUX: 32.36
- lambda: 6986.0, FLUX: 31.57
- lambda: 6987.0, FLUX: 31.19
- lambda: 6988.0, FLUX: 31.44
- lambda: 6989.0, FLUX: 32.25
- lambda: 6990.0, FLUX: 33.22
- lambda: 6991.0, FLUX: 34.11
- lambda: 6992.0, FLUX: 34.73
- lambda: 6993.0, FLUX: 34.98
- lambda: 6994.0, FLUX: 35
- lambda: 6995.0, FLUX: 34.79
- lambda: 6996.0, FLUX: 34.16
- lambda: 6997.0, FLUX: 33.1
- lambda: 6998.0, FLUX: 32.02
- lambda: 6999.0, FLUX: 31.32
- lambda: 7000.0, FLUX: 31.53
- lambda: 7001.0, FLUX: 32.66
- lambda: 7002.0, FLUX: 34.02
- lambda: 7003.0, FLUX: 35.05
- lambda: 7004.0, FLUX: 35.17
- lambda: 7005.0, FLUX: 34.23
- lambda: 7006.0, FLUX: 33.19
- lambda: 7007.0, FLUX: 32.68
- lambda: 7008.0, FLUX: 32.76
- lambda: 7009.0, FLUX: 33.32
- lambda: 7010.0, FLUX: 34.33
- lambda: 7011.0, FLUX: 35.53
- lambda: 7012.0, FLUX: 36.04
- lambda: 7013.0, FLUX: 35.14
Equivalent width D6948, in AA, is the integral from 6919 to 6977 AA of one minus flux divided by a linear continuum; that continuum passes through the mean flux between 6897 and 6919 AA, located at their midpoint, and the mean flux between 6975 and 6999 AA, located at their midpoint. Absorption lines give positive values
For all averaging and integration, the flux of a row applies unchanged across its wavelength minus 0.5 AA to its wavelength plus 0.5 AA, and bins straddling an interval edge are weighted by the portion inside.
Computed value -0.6 AA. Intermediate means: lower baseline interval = 32.8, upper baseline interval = 32.8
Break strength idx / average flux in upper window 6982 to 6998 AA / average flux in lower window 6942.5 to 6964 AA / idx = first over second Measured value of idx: 1.00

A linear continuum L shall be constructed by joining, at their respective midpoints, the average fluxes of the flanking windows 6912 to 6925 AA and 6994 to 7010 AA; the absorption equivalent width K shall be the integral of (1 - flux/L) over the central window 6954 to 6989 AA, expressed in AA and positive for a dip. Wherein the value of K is 0.6 AA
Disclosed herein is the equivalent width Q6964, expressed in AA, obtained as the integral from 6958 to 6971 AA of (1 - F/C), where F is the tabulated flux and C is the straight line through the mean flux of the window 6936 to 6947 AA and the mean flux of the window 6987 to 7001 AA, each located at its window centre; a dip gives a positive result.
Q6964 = 0.6 AA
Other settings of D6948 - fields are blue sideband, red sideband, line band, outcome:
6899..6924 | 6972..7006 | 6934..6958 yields -0.5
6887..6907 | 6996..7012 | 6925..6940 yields 0.5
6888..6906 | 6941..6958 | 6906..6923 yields 0.4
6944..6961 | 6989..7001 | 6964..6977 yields -0.2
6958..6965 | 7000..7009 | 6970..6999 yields -0.3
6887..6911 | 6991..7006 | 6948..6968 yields 0.6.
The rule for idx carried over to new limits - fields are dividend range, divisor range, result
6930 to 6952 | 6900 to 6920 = 1.01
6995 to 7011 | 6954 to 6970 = 1.03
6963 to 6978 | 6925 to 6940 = 1.04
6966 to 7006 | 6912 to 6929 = 1.01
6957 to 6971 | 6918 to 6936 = 1.01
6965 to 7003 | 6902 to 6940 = 1.01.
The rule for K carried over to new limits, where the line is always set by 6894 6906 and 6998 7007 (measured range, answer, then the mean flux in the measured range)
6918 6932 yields 0.2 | 32.7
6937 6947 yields -0.7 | 35.4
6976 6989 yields 0.5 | 32.1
